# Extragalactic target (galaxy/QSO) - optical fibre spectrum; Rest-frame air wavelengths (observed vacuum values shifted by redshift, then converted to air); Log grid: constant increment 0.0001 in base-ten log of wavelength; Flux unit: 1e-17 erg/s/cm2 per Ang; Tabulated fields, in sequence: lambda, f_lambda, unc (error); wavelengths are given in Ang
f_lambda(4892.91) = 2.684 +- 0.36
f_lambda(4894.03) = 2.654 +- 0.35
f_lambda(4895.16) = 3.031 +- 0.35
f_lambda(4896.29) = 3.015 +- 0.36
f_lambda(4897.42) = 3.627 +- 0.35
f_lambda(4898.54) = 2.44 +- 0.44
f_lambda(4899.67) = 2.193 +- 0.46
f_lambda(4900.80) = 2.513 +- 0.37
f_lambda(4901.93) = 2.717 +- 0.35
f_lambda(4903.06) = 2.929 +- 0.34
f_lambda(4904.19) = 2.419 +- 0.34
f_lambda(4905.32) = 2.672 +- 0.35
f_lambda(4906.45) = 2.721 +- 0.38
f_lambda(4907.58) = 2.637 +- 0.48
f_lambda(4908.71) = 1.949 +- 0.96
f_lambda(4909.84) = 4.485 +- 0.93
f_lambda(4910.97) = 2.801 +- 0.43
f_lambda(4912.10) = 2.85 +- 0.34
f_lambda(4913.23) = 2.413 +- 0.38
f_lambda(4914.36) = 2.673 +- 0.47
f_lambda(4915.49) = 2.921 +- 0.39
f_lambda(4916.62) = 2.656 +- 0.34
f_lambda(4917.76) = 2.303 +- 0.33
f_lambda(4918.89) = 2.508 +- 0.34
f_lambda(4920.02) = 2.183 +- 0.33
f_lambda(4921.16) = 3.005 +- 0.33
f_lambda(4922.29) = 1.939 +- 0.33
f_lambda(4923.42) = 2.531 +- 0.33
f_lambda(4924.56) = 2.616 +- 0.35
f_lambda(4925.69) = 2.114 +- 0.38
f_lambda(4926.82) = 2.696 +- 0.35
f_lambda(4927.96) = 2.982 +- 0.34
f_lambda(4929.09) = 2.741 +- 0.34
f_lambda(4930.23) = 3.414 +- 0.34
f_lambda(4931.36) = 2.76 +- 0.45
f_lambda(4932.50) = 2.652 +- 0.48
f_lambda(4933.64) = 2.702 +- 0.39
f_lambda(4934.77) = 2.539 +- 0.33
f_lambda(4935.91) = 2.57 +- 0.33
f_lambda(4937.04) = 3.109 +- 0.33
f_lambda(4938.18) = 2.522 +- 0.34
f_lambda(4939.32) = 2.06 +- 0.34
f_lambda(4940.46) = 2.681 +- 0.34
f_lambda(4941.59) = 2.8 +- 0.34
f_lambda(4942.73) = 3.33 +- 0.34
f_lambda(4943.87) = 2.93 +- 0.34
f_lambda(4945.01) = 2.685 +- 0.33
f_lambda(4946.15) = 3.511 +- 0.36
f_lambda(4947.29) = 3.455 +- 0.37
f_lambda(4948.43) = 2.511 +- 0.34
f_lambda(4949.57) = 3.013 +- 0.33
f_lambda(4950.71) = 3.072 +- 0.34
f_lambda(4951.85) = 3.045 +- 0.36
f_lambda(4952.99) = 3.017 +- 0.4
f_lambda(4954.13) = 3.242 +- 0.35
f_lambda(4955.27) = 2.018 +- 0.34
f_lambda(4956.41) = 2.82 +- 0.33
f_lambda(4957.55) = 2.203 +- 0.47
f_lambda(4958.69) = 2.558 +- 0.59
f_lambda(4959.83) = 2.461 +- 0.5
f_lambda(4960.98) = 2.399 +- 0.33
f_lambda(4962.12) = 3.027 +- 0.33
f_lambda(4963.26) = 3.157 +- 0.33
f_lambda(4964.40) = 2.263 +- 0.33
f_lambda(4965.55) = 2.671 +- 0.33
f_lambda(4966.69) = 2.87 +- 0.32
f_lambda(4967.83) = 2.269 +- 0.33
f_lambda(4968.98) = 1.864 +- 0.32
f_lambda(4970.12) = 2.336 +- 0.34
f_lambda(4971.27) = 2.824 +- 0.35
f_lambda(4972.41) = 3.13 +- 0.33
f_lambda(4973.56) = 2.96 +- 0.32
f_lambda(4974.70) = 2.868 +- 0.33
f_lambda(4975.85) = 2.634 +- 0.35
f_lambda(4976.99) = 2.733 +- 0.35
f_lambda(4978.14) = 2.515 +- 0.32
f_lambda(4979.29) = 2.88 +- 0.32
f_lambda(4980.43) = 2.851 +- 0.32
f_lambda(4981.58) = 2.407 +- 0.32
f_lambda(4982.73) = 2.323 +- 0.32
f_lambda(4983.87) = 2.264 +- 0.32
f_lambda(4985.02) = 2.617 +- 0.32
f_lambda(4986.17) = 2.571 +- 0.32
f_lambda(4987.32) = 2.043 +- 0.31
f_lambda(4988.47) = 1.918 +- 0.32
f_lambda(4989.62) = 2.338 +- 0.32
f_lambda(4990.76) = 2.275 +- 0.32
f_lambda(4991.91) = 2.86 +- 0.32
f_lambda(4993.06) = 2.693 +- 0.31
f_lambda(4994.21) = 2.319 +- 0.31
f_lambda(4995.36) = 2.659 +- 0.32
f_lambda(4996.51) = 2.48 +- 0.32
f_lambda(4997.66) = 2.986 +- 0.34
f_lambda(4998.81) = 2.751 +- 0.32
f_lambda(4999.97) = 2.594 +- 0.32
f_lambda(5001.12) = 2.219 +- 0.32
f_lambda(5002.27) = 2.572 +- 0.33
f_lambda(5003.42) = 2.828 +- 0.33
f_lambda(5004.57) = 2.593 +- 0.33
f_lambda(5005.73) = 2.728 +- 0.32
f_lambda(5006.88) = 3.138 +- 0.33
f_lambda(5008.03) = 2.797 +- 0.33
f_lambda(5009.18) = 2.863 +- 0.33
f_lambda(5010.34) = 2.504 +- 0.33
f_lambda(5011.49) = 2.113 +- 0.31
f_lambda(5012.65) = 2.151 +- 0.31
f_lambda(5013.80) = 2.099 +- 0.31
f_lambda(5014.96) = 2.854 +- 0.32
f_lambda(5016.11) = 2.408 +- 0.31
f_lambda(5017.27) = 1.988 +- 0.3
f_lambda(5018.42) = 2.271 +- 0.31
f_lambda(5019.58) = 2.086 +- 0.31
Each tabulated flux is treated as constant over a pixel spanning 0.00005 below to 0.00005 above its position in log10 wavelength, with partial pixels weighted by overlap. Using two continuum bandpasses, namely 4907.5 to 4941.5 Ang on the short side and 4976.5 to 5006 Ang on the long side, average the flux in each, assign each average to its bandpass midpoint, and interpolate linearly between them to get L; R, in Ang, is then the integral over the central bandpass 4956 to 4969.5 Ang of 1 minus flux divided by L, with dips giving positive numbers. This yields 0.2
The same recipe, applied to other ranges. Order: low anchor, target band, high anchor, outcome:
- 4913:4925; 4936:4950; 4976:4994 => -2.0 Ang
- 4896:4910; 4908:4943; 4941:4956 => 2.0 Ang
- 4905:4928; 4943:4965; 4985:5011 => -1.7 Ang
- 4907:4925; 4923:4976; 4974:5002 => -2.8 Ang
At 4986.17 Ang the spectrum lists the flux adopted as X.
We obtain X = 2.571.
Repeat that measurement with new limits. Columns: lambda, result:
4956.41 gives 2.82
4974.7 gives 2.868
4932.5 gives 2.652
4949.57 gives 3.013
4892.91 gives 2.684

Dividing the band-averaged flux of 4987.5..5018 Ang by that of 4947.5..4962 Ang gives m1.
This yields 0.92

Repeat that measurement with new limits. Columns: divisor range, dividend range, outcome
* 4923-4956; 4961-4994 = 0.92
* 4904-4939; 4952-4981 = 1.00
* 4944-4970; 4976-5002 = 0.92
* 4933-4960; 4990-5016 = 0.93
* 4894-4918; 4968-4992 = 0.91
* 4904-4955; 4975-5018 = 0.92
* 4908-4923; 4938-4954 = 1.09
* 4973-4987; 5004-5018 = 0.96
